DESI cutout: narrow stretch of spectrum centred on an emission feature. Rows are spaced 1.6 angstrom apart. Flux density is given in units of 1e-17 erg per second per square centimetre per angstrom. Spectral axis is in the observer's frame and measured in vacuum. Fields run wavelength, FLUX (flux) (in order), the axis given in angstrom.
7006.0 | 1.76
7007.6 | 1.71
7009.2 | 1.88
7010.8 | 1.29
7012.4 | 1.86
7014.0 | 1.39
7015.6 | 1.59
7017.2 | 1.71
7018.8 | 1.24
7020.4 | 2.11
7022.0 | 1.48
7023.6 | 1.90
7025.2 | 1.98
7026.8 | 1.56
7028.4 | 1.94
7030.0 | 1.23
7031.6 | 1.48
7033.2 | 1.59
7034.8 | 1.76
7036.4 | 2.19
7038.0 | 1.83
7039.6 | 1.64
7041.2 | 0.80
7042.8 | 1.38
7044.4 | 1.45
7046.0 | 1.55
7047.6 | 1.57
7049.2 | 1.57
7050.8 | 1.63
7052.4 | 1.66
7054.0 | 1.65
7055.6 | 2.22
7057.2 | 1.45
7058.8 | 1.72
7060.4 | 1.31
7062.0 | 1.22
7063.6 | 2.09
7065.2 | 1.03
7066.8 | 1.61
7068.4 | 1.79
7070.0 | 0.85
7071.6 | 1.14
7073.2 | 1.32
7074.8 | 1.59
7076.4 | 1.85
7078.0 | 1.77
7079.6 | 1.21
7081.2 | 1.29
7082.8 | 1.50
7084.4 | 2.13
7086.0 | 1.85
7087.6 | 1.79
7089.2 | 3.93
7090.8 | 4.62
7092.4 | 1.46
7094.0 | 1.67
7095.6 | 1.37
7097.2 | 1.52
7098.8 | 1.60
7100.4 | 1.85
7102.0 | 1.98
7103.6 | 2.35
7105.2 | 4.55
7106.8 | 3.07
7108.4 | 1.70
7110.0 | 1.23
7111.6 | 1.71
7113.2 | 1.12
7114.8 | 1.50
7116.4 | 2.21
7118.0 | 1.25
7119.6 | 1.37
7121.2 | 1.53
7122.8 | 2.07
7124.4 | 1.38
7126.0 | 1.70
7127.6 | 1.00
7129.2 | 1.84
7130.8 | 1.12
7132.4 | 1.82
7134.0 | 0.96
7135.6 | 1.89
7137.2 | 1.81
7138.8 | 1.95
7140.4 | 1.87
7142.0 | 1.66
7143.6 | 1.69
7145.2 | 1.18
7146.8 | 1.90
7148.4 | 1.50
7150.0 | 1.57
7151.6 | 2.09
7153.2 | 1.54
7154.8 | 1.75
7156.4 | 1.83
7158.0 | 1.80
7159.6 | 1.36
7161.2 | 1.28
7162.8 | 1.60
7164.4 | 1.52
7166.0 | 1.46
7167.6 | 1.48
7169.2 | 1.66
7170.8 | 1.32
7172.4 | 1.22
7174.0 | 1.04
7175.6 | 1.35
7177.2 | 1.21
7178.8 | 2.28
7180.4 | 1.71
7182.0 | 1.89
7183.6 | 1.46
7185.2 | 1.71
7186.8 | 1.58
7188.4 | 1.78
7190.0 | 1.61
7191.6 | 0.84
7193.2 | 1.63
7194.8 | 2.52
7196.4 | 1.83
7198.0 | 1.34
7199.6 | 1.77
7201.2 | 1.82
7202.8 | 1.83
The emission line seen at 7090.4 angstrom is [S II]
